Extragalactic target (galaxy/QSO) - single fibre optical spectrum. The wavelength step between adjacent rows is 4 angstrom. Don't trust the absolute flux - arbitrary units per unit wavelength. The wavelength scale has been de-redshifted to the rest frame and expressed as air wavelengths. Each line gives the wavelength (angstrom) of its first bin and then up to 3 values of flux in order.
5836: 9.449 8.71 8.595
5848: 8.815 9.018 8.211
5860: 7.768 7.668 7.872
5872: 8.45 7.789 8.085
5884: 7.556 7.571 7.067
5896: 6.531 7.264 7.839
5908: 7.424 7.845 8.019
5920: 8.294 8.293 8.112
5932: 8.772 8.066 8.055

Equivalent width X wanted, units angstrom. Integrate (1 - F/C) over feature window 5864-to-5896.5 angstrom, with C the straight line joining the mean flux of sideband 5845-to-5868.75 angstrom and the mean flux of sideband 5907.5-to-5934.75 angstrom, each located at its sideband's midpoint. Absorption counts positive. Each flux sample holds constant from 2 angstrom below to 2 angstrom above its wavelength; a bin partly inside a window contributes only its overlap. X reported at 2.18 angstrom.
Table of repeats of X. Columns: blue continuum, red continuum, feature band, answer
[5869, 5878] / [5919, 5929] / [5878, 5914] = 3.1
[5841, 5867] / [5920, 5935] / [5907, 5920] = 0.8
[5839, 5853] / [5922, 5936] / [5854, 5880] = 2.1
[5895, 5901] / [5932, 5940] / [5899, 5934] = -2.1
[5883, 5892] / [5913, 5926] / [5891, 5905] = 1.0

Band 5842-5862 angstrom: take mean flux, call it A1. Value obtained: 8.48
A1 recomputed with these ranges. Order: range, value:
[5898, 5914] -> 7.59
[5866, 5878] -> 8.04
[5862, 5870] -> 7.77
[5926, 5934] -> 8.44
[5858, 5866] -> 7.72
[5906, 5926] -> 7.97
